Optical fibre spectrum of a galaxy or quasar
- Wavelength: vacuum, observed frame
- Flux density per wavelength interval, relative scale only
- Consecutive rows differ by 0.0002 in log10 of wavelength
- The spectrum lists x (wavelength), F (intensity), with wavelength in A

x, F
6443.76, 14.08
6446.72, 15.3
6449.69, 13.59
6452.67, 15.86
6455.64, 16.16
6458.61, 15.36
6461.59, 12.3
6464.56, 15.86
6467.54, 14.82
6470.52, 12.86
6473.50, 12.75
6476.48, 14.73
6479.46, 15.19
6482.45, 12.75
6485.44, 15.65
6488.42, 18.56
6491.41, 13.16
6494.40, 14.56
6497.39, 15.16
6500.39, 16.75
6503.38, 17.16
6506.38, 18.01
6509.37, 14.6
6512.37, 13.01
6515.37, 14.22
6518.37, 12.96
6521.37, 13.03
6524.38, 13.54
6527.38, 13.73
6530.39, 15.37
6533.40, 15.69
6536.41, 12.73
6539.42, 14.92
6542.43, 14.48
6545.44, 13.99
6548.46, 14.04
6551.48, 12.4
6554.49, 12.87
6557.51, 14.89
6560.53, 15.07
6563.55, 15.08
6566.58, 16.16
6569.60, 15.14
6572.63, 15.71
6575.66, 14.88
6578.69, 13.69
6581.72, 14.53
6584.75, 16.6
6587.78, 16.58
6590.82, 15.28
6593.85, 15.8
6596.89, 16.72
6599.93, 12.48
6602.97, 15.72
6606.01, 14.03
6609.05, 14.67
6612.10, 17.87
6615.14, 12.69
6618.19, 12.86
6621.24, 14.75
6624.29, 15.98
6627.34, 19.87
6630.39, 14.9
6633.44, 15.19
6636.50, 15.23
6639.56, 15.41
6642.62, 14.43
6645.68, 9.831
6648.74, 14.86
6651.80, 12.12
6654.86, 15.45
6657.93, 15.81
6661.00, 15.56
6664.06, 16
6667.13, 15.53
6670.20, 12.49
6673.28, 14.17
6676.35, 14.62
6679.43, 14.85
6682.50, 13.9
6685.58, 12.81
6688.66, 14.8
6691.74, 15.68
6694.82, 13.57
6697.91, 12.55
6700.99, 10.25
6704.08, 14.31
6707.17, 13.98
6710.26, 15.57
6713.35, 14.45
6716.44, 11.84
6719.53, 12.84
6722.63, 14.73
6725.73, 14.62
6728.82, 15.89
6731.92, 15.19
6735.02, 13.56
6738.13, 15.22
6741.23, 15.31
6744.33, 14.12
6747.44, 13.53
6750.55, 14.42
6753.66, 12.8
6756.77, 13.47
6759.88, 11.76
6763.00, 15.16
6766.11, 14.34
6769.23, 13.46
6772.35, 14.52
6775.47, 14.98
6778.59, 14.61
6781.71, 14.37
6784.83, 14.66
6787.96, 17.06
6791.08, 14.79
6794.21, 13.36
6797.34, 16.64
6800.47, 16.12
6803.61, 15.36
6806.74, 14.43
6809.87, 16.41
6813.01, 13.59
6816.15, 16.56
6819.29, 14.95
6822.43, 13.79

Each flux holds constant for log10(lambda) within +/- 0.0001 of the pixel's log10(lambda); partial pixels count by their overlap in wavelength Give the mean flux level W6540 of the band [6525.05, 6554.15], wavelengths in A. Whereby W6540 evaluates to 14.1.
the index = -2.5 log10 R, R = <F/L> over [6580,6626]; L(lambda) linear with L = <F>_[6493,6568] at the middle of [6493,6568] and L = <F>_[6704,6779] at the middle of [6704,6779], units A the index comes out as -0.05 mag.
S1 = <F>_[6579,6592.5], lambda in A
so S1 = 15.6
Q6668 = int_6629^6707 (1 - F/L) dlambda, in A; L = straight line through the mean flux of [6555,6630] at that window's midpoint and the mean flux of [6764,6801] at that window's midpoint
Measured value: 4.86 A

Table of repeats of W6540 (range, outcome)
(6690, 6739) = 14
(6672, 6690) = 14.2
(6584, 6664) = 15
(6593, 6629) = 15.3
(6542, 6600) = 14.9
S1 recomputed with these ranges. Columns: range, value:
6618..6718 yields 14.4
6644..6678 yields 14.2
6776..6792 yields 15.1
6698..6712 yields 13.4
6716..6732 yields 14.3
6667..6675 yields 13.8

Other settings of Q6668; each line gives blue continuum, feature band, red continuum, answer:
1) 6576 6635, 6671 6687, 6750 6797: 0.9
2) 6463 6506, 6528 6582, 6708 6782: 1.1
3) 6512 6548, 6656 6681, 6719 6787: -1.2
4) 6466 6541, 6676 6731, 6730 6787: 1.4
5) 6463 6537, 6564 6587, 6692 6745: -1.3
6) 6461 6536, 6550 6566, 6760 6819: 0.6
